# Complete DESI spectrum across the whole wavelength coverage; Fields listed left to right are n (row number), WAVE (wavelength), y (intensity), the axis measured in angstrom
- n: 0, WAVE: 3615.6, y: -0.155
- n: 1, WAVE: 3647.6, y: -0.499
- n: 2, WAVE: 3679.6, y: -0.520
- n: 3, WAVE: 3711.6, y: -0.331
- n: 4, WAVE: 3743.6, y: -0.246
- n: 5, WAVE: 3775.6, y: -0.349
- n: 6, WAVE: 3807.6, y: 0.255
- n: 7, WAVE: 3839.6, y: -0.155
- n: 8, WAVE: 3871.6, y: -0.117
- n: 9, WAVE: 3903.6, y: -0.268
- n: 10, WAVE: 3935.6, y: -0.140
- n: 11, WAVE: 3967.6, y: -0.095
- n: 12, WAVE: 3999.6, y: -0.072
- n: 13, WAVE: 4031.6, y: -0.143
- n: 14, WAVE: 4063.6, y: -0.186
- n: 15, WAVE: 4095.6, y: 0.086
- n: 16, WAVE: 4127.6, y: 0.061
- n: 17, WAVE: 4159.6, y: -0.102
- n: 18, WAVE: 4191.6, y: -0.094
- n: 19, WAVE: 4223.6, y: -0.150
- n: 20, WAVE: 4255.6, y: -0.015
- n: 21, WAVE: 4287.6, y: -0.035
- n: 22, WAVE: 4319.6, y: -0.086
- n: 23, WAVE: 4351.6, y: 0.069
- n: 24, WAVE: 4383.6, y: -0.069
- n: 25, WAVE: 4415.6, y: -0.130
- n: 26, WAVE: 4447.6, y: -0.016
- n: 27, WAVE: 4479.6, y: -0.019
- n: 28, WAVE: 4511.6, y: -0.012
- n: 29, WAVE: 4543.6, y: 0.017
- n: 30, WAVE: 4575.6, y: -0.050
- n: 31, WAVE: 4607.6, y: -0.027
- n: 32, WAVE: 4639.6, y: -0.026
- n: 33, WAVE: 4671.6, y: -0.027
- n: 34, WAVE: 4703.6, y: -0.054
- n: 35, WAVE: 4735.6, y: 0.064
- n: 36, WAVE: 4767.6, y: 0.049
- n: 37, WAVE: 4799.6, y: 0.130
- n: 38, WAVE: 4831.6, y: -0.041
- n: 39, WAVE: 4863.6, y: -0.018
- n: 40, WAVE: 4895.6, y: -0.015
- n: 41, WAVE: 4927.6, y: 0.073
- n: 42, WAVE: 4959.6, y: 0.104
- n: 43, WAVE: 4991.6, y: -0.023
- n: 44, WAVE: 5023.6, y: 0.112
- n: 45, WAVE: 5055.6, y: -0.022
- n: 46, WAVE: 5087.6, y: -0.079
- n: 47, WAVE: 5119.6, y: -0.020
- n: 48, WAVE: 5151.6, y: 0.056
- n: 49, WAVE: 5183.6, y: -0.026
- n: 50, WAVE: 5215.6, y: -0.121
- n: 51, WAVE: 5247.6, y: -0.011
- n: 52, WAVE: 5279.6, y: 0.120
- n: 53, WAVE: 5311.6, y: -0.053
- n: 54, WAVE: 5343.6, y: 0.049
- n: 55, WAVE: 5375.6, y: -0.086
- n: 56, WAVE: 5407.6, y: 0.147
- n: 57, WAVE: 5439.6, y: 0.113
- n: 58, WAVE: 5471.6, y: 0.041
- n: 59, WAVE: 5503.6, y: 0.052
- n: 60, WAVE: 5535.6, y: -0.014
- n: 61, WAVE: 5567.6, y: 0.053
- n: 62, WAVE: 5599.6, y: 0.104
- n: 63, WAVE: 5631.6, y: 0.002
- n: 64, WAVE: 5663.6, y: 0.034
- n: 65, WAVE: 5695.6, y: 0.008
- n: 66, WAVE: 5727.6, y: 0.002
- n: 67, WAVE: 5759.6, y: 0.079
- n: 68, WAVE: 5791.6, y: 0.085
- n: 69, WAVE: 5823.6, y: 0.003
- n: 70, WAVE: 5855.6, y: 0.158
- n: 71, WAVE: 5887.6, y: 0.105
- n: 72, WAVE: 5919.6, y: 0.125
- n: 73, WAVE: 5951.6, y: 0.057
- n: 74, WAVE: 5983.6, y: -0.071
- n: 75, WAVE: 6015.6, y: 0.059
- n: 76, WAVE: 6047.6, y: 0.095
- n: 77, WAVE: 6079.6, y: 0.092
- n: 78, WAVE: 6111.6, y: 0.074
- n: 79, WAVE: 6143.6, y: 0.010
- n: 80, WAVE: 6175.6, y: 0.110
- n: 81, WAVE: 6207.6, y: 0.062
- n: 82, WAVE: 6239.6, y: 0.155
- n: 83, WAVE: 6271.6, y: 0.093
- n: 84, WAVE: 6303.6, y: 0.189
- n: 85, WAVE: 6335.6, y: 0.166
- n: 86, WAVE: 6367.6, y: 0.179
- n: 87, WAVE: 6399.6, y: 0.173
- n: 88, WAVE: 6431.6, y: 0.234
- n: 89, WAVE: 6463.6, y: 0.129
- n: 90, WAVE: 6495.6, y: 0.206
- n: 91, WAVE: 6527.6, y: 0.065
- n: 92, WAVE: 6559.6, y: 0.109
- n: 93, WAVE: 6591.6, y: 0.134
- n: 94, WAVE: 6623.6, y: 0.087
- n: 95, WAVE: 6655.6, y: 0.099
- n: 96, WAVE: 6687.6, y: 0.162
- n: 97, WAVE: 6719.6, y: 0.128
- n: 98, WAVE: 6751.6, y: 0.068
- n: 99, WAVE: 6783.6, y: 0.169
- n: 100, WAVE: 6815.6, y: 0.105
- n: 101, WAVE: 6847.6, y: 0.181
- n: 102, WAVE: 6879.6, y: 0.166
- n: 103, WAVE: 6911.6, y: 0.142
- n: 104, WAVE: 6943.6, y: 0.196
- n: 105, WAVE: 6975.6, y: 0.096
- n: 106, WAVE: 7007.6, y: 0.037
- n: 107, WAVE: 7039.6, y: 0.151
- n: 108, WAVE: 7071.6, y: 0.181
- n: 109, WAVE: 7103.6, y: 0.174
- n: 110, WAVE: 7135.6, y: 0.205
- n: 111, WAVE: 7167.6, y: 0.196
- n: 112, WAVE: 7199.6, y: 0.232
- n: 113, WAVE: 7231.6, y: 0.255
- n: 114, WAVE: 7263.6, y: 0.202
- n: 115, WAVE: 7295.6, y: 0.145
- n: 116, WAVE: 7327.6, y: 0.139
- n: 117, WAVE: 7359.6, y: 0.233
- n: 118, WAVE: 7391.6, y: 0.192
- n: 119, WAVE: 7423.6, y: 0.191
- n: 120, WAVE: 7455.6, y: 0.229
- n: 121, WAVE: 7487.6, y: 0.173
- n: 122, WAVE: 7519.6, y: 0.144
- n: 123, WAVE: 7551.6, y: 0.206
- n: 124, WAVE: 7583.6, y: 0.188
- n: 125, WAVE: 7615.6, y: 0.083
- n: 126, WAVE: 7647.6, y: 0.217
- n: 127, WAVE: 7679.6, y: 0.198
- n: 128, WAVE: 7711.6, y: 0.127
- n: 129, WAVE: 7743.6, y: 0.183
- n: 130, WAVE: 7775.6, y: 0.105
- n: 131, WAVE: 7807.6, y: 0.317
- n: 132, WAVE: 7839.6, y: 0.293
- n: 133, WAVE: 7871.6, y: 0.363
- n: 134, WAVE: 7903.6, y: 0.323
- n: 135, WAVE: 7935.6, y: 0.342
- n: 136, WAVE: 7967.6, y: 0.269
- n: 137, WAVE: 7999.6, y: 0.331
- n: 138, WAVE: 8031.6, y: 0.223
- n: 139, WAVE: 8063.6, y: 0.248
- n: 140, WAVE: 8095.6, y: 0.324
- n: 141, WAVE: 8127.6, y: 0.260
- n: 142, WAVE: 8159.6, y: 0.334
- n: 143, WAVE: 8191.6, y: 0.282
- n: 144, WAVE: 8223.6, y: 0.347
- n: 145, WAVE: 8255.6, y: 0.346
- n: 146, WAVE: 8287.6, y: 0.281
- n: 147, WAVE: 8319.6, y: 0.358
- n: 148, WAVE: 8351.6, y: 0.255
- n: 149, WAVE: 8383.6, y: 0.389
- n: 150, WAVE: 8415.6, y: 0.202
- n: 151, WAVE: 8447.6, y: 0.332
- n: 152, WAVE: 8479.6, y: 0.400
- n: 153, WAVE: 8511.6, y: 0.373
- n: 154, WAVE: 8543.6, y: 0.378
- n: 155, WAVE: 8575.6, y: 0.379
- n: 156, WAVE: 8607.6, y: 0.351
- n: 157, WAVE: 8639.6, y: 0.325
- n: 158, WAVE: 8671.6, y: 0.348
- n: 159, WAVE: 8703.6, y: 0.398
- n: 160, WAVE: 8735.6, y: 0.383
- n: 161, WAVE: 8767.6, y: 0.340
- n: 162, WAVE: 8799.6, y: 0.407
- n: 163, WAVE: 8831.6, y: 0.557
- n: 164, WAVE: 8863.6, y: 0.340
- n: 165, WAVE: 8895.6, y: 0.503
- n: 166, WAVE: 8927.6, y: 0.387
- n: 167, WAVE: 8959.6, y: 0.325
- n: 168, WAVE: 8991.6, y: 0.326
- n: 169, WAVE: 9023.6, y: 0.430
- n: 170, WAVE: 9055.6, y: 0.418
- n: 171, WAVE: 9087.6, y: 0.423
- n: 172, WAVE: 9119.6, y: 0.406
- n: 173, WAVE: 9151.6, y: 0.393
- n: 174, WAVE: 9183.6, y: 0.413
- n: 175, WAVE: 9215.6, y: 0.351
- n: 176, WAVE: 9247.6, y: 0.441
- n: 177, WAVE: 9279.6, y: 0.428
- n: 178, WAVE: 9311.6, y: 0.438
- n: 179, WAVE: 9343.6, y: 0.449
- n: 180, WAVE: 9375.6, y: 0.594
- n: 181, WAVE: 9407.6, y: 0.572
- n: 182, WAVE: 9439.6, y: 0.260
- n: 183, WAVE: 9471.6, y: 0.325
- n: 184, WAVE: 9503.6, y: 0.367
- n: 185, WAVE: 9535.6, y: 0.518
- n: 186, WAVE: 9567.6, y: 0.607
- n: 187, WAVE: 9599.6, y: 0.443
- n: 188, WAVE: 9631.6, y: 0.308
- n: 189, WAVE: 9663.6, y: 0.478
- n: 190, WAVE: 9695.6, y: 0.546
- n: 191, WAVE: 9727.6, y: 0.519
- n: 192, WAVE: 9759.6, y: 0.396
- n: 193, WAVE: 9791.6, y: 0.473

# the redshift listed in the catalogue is 0.957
